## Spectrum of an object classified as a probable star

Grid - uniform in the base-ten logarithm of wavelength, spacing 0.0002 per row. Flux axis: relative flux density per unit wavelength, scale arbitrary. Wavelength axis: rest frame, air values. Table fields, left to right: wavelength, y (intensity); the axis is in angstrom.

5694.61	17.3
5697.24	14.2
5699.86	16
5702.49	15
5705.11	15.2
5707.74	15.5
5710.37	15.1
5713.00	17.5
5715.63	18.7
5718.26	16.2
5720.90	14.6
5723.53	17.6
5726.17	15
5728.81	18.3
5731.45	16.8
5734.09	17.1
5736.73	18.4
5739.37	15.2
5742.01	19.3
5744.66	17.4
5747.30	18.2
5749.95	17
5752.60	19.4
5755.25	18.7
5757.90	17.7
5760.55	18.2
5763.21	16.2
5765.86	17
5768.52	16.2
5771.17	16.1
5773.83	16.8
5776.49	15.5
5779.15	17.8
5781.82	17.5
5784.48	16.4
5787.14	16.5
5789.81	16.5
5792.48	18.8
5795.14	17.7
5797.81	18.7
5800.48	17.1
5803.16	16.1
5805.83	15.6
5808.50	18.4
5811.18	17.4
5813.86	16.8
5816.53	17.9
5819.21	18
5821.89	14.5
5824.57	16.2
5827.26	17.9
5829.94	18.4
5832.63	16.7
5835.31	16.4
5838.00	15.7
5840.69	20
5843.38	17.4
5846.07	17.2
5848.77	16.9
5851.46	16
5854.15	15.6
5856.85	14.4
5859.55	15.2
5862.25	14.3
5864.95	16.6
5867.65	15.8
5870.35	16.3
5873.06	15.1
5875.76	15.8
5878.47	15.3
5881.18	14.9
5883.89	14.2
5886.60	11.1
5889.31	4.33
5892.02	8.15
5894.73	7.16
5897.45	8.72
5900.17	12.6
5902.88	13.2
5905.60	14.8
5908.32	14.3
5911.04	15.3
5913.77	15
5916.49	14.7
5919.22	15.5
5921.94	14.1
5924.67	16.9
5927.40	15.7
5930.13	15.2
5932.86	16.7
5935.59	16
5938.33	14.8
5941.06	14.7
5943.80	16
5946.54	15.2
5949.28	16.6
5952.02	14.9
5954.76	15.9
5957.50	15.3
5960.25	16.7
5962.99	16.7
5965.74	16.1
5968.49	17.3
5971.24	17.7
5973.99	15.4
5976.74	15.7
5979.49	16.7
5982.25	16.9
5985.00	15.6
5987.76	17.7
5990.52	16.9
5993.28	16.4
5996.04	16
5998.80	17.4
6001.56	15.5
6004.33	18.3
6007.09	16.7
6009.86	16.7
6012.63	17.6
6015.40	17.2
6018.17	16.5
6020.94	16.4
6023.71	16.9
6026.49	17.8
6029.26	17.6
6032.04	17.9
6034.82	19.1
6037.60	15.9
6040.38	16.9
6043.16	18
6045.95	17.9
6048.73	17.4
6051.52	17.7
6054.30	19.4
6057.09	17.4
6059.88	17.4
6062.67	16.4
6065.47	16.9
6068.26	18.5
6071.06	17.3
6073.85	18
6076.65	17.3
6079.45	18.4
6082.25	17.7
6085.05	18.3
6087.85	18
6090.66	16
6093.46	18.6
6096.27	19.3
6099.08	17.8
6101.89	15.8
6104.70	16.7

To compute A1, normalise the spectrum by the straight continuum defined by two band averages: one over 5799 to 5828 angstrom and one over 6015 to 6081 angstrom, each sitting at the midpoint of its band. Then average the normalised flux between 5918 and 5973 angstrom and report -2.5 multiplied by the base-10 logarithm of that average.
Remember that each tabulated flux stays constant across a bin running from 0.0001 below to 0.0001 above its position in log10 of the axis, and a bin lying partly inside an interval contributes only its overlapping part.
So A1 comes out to 0.088 mag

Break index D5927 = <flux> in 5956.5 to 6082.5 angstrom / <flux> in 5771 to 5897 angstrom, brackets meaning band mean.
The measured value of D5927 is 1.1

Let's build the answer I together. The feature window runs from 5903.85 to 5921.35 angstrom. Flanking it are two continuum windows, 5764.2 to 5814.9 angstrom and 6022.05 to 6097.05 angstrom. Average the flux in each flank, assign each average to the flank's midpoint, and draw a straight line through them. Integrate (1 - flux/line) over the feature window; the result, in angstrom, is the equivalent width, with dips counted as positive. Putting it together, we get 2.5 angstrom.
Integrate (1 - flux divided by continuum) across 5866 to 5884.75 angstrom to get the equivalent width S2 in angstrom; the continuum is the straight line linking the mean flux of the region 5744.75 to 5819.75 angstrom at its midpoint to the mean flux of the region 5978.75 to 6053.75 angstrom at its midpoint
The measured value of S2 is 2.0 angstrom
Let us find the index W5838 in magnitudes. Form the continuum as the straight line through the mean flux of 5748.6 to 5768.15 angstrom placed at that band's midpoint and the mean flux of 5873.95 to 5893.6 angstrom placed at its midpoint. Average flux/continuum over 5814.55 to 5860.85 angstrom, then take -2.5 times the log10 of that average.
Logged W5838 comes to -0.19 mag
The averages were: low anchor 17.7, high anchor 12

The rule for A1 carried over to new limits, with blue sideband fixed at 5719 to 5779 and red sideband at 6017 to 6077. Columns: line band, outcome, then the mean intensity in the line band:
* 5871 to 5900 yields 0.43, 11.6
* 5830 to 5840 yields 0.03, 16.8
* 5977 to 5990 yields 0.05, 16.6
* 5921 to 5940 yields 0.11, 15.6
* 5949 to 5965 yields 0.09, 16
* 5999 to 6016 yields 0.03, 17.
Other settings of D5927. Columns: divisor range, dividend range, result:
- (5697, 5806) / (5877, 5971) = 0.84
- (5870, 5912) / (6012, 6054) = 1.40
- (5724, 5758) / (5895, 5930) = 0.80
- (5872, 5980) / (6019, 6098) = 1.22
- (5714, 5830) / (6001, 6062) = 1.01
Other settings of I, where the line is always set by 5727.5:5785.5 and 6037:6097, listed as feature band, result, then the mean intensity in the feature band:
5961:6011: 2.7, 16.7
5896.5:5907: 3.0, 12.5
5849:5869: 2.2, 15.5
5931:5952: 2.3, 15.6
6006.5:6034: 0.7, 17.2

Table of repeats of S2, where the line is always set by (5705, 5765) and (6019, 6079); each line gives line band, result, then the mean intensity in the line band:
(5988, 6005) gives 0.70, 16.7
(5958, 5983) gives 1.30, 16.5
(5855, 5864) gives 1.31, 14.8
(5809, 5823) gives 0.16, 17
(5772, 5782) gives 0.23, 16.8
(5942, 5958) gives 1.62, 15.6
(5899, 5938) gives 5.30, 15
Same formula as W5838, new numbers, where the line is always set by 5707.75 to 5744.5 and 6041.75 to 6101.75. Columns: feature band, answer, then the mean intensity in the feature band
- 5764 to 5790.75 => 0.02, 16.6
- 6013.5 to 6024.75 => 0.05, 16.8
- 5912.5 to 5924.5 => 0.16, 15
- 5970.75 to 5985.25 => 0.08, 16.3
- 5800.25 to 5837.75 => 0.01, 16.9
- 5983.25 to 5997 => 0.06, 16.5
